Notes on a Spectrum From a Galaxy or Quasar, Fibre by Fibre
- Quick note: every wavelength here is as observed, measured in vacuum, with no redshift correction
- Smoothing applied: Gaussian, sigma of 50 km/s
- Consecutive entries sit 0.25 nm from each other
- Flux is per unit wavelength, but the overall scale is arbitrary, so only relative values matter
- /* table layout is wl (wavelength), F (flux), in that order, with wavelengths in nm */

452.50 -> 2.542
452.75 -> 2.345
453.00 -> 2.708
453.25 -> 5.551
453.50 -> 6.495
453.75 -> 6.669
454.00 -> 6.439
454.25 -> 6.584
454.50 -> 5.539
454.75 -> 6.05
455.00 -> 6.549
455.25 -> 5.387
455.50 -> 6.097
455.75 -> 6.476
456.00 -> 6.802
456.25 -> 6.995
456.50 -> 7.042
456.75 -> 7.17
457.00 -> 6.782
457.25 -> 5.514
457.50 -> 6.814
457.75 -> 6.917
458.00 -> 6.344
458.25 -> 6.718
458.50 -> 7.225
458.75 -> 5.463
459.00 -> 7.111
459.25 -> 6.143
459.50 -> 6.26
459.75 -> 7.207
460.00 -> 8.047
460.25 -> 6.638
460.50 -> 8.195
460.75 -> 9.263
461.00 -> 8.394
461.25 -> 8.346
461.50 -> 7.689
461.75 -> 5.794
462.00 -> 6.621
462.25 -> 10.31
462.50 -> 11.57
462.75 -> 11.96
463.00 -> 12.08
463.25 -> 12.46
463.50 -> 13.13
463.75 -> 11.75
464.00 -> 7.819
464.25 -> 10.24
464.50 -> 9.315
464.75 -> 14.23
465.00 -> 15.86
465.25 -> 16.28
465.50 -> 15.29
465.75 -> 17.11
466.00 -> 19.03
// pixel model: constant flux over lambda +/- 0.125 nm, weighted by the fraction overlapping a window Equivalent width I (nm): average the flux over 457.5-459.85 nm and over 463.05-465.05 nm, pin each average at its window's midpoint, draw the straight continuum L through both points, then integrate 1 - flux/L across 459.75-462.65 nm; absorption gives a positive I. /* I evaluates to 0.24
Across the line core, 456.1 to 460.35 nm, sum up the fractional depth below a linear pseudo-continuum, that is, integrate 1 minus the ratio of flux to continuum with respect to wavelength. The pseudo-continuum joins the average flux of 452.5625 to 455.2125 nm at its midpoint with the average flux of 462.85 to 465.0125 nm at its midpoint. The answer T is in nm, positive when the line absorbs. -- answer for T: 0.70 nm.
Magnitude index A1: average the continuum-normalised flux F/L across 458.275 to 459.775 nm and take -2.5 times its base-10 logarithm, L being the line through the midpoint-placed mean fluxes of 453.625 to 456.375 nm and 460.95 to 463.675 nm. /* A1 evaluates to 0.26 mag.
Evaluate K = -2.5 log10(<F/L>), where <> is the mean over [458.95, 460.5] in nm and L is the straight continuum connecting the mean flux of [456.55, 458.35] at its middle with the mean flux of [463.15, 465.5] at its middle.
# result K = 0.22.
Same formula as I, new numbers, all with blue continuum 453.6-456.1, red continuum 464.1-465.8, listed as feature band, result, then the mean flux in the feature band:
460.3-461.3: 0.21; 8.42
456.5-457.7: 0.19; 6.64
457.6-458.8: 0.29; 6.61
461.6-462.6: 0.28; 8.48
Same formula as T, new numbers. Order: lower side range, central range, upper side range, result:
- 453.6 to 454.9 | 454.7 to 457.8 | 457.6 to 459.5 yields -0.054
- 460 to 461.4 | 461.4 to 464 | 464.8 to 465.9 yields 0.314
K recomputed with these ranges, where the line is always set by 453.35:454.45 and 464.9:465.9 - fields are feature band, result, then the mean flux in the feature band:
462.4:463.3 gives 0.17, 12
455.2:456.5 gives 0.25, 6.47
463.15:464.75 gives 0.33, 11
